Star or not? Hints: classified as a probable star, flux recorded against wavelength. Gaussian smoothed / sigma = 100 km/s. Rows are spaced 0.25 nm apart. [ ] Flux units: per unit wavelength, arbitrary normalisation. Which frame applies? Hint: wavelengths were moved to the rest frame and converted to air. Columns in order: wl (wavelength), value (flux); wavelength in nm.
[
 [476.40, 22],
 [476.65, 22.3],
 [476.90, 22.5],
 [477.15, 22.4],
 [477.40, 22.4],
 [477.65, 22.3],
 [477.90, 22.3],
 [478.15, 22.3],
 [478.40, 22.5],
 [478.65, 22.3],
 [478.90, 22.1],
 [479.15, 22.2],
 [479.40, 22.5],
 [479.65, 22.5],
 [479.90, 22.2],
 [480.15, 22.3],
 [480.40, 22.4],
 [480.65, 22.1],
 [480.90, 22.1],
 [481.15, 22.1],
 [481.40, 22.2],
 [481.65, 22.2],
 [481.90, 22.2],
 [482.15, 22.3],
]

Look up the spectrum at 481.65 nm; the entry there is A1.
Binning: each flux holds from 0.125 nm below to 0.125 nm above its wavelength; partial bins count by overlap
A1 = 22.2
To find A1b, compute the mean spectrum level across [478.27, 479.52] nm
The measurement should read 22.3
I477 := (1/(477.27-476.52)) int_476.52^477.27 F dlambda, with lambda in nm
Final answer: 22.4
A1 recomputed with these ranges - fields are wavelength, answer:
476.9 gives 22.5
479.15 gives 22.2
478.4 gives 22.5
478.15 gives 22.3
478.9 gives 22.1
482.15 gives 22.3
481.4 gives 22.2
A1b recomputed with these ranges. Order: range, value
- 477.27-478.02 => 22.3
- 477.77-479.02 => 22.3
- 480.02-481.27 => 22.2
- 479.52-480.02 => 22.4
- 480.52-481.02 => 22.1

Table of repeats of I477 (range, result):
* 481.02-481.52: 22.1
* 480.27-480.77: 22.3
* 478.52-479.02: 22.2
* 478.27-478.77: 22.4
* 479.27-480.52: 22.4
